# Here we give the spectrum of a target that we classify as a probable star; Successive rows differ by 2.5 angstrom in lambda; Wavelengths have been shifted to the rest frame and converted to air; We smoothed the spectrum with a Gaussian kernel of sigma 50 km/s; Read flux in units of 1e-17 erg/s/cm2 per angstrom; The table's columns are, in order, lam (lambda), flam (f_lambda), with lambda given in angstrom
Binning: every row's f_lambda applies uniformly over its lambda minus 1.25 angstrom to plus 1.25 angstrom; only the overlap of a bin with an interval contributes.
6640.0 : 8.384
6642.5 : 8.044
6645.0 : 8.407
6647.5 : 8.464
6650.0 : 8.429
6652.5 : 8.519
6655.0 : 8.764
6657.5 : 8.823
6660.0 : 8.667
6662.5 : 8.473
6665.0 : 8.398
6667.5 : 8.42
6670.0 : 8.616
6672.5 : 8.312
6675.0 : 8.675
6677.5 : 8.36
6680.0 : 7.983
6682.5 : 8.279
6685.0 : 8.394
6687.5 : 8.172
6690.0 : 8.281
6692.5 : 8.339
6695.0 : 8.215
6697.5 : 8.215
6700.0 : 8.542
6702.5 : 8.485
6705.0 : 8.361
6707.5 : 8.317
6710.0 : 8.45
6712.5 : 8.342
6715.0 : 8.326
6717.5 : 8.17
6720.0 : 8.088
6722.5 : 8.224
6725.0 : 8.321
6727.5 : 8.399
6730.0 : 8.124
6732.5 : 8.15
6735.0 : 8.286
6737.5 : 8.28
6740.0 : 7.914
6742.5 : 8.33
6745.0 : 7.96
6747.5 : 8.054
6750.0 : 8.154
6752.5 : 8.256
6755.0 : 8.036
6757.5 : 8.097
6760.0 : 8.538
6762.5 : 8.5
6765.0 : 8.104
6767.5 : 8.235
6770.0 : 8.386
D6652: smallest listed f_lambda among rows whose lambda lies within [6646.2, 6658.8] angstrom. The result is 8.429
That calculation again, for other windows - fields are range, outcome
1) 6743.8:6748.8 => 7.96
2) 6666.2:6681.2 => 7.983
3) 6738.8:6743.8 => 7.914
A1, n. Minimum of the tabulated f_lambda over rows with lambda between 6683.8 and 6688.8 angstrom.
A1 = 8.172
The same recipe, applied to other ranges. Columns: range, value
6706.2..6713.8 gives 8.317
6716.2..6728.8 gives 8.088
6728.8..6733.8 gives 8.124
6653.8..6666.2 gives 8.398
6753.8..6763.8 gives 8.036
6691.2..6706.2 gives 8.215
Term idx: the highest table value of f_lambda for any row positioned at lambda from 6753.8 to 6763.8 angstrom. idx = 8.538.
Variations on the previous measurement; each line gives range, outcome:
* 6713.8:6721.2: 8.326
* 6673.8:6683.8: 8.675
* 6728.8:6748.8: 8.33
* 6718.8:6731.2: 8.399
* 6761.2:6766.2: 8.5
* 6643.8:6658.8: 8.823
